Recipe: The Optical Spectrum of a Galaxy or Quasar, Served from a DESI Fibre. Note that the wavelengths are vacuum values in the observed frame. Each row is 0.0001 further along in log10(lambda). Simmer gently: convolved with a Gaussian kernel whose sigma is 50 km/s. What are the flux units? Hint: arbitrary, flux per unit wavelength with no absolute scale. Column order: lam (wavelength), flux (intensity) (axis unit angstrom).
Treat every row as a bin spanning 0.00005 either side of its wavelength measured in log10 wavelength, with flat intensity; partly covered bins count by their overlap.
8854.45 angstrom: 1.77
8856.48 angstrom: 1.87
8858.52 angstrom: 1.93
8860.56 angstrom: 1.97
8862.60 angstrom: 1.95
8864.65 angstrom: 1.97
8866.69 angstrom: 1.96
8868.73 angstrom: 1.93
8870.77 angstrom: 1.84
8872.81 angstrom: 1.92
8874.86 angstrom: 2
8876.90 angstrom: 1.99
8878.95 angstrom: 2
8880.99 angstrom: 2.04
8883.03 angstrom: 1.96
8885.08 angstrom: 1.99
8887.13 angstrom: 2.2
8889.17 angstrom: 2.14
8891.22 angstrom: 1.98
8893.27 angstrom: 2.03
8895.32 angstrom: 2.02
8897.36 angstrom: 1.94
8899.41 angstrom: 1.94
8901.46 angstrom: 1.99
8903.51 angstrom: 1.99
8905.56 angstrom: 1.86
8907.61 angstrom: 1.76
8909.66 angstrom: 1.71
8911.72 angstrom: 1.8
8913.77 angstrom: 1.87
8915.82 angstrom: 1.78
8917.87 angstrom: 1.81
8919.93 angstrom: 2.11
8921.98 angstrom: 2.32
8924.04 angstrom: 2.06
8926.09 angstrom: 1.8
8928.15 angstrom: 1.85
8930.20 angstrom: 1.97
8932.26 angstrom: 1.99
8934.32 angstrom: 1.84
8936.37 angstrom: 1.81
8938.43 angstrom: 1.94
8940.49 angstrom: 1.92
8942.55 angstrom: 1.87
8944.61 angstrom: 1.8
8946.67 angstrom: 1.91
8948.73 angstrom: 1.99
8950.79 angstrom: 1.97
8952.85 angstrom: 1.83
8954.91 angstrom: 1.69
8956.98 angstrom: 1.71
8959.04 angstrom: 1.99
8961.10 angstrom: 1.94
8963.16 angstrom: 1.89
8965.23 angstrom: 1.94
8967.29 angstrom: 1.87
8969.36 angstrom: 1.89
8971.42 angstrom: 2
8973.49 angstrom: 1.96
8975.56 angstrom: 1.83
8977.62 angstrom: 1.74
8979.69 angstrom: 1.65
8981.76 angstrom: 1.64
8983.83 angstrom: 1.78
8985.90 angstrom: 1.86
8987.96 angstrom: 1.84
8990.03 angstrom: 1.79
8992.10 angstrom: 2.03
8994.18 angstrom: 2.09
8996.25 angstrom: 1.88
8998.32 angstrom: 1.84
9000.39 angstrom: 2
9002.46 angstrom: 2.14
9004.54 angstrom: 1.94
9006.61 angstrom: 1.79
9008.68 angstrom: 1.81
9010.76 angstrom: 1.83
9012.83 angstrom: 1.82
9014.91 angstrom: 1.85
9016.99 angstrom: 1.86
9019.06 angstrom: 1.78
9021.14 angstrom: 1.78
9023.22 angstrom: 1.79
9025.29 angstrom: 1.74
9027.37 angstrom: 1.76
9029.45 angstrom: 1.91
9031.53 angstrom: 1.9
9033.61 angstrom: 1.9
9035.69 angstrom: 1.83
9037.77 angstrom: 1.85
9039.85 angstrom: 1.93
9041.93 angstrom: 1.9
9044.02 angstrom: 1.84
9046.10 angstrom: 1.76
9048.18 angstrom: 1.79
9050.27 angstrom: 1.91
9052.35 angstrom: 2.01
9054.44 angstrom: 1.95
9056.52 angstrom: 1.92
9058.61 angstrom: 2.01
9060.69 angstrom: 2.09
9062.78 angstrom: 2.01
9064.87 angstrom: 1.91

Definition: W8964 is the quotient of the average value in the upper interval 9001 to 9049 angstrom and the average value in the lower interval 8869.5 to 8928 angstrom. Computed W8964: 0.95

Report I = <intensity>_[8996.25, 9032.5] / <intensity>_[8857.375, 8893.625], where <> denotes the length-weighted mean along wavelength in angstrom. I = 0.93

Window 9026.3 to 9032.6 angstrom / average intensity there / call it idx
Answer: 1.86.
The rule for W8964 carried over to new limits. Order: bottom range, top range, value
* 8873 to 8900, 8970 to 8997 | 0.92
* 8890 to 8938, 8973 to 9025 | 0.96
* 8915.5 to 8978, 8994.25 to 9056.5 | 0.98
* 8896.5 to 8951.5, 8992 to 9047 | 0.98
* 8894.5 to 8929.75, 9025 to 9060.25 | 0.98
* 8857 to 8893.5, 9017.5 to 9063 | 0.95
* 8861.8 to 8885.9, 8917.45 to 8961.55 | 0.98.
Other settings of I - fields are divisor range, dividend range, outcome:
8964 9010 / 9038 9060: 1.01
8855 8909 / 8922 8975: 0.97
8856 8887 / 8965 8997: 0.95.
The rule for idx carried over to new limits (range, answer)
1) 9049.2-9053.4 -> 1.96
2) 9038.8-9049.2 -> 1.84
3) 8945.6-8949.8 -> 1.95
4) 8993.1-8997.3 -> 1.98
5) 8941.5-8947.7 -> 1.86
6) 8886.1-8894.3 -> 2.09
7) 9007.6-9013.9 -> 1.82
